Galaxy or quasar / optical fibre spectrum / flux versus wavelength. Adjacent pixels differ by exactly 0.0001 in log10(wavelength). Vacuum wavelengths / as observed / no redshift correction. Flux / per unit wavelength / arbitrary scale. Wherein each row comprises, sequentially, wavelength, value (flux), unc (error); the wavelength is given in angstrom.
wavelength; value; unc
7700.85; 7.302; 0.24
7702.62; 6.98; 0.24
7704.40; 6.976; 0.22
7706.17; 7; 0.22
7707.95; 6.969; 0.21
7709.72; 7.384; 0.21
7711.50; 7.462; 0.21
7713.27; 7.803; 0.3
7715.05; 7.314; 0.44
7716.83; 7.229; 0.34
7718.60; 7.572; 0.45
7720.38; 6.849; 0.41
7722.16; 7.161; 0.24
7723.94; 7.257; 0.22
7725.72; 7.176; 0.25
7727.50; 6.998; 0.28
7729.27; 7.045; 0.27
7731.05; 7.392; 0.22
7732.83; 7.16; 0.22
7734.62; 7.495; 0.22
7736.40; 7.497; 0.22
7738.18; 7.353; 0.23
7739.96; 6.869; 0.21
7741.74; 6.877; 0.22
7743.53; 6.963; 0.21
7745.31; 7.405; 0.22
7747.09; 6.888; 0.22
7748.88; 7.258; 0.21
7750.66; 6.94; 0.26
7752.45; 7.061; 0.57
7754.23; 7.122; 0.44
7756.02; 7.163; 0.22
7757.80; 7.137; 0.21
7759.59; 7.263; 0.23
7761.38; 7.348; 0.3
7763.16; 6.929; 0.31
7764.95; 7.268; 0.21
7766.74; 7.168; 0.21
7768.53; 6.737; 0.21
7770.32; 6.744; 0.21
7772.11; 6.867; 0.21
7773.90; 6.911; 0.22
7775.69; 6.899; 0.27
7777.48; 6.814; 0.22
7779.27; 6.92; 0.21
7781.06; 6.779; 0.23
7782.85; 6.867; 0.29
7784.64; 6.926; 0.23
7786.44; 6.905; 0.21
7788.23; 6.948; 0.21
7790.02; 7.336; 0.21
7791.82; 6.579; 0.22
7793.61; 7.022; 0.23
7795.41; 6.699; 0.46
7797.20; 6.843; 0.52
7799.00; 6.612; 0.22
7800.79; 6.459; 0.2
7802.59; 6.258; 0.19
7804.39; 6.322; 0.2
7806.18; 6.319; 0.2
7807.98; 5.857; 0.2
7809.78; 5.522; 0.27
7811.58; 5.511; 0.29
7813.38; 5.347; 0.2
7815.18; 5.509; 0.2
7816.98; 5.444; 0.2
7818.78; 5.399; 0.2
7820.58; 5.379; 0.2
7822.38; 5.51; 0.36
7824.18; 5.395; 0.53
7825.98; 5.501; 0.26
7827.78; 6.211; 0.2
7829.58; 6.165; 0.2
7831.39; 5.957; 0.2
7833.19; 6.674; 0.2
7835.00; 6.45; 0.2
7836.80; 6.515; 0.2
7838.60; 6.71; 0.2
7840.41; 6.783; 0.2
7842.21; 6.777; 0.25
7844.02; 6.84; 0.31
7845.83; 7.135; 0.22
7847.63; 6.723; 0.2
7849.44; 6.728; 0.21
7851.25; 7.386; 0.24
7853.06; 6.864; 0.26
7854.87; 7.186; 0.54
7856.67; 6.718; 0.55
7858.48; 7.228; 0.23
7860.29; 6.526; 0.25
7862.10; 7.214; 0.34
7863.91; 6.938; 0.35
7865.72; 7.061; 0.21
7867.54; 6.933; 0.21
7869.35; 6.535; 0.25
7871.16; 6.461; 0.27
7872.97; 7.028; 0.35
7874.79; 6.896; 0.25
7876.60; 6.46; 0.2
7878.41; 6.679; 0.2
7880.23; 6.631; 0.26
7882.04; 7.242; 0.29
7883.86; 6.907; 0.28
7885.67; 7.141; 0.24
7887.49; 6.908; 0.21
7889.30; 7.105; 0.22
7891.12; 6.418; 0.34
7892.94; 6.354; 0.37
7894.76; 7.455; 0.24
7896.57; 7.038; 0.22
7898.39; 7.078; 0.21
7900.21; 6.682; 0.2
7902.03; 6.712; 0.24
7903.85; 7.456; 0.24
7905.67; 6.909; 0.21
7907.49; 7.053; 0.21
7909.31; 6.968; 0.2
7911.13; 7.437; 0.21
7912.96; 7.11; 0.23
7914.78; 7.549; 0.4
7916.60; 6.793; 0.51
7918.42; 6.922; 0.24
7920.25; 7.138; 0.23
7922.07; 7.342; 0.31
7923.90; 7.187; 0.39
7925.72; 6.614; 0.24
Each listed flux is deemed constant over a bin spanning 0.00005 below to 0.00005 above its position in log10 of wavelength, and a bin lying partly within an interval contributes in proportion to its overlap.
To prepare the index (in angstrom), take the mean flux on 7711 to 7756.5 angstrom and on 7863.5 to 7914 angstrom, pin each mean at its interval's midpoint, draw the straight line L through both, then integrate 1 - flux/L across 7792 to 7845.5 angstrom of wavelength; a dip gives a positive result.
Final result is 6.8 angstrom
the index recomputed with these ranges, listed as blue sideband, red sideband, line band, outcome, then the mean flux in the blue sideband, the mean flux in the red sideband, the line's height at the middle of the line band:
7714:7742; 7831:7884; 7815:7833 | 3.18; 7.21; 6.81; 6.92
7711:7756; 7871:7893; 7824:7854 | 1.64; 7.2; 6.81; 6.93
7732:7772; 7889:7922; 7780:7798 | 0.51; 7.11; 7.02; 7.09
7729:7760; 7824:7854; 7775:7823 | 3.37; 7.16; 6.55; 6.81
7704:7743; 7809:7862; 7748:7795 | -1.17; 7.22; 6.3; 6.82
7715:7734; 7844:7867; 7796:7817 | 3.04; 7.19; 6.97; 7.05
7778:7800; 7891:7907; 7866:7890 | 0.25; 6.87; 6.93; 6.92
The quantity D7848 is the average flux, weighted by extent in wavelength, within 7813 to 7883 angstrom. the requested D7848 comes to 6.5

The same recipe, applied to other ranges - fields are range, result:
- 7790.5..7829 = 6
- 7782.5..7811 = 6.57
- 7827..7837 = 6.32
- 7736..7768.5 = 7.12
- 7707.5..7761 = 7.21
